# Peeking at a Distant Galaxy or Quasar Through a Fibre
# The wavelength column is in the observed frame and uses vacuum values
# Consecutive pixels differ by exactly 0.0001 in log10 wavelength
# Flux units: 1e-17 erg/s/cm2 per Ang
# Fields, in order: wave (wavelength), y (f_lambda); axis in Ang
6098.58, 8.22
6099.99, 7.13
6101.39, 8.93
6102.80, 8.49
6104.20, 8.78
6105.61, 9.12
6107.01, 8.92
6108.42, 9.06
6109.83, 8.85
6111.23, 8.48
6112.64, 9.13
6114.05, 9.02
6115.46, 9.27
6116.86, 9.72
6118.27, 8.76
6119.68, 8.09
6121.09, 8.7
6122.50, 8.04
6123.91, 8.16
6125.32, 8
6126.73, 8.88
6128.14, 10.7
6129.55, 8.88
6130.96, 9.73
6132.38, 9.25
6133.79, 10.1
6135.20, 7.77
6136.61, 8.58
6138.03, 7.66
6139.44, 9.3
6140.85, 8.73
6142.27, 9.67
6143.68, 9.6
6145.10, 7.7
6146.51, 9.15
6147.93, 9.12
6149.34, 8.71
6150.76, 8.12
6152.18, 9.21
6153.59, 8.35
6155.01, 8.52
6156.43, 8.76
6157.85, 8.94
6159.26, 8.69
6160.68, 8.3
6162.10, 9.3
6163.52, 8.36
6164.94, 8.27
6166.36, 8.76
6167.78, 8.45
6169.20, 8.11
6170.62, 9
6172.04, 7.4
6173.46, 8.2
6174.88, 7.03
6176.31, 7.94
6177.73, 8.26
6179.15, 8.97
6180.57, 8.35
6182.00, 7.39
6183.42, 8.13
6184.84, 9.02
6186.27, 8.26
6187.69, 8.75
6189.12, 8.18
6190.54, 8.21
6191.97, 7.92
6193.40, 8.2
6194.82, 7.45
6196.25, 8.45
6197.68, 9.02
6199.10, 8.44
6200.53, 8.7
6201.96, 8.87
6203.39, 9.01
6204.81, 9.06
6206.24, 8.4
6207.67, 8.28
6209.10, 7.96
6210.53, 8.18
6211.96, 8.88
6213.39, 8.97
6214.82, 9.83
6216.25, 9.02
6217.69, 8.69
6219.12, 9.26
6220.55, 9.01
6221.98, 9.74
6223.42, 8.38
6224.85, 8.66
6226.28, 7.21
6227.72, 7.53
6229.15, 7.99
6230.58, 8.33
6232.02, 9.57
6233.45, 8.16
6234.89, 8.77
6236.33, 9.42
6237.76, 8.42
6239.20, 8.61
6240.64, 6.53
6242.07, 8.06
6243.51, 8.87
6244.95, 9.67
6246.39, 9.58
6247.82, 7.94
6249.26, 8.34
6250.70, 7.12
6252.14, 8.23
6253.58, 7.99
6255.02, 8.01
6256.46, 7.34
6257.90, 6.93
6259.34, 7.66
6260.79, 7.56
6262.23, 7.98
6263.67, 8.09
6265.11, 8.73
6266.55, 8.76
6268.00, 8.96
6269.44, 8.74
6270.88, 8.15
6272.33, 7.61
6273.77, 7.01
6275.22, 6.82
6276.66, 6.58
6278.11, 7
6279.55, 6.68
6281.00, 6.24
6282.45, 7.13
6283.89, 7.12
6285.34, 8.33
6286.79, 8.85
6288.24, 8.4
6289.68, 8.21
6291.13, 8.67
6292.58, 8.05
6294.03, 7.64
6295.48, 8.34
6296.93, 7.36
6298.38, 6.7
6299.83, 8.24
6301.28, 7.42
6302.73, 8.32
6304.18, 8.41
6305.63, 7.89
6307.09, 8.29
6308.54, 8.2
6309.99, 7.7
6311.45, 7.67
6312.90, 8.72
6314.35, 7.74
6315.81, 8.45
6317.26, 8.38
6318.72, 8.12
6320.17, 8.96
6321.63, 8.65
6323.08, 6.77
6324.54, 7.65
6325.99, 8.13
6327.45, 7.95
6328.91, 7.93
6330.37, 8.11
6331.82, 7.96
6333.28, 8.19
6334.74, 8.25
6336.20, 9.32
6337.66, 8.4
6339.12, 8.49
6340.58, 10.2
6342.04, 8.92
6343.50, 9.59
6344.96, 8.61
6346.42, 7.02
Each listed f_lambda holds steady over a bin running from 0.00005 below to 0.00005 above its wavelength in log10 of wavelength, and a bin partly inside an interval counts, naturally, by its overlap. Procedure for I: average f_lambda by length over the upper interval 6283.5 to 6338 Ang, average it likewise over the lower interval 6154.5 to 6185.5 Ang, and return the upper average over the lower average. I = 0.97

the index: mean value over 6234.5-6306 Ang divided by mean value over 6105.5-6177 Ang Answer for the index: 0.9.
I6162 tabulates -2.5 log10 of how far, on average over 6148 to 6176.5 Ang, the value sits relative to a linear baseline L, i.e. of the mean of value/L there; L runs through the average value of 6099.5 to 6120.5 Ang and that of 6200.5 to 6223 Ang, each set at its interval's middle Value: 0.05 mag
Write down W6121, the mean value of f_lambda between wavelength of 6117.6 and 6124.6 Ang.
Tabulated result 8.35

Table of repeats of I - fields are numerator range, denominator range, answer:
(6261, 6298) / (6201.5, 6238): 0.90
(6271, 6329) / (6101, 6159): 0.88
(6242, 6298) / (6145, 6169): 0.91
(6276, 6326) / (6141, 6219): 0.92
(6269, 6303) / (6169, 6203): 0.92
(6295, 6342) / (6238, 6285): 1.04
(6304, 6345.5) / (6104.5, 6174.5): 0.95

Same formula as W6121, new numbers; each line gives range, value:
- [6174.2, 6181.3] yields 8.11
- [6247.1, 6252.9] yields 7.92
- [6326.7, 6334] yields 8.03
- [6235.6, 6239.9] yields 8.81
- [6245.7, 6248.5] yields 8.79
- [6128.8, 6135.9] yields 9.16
